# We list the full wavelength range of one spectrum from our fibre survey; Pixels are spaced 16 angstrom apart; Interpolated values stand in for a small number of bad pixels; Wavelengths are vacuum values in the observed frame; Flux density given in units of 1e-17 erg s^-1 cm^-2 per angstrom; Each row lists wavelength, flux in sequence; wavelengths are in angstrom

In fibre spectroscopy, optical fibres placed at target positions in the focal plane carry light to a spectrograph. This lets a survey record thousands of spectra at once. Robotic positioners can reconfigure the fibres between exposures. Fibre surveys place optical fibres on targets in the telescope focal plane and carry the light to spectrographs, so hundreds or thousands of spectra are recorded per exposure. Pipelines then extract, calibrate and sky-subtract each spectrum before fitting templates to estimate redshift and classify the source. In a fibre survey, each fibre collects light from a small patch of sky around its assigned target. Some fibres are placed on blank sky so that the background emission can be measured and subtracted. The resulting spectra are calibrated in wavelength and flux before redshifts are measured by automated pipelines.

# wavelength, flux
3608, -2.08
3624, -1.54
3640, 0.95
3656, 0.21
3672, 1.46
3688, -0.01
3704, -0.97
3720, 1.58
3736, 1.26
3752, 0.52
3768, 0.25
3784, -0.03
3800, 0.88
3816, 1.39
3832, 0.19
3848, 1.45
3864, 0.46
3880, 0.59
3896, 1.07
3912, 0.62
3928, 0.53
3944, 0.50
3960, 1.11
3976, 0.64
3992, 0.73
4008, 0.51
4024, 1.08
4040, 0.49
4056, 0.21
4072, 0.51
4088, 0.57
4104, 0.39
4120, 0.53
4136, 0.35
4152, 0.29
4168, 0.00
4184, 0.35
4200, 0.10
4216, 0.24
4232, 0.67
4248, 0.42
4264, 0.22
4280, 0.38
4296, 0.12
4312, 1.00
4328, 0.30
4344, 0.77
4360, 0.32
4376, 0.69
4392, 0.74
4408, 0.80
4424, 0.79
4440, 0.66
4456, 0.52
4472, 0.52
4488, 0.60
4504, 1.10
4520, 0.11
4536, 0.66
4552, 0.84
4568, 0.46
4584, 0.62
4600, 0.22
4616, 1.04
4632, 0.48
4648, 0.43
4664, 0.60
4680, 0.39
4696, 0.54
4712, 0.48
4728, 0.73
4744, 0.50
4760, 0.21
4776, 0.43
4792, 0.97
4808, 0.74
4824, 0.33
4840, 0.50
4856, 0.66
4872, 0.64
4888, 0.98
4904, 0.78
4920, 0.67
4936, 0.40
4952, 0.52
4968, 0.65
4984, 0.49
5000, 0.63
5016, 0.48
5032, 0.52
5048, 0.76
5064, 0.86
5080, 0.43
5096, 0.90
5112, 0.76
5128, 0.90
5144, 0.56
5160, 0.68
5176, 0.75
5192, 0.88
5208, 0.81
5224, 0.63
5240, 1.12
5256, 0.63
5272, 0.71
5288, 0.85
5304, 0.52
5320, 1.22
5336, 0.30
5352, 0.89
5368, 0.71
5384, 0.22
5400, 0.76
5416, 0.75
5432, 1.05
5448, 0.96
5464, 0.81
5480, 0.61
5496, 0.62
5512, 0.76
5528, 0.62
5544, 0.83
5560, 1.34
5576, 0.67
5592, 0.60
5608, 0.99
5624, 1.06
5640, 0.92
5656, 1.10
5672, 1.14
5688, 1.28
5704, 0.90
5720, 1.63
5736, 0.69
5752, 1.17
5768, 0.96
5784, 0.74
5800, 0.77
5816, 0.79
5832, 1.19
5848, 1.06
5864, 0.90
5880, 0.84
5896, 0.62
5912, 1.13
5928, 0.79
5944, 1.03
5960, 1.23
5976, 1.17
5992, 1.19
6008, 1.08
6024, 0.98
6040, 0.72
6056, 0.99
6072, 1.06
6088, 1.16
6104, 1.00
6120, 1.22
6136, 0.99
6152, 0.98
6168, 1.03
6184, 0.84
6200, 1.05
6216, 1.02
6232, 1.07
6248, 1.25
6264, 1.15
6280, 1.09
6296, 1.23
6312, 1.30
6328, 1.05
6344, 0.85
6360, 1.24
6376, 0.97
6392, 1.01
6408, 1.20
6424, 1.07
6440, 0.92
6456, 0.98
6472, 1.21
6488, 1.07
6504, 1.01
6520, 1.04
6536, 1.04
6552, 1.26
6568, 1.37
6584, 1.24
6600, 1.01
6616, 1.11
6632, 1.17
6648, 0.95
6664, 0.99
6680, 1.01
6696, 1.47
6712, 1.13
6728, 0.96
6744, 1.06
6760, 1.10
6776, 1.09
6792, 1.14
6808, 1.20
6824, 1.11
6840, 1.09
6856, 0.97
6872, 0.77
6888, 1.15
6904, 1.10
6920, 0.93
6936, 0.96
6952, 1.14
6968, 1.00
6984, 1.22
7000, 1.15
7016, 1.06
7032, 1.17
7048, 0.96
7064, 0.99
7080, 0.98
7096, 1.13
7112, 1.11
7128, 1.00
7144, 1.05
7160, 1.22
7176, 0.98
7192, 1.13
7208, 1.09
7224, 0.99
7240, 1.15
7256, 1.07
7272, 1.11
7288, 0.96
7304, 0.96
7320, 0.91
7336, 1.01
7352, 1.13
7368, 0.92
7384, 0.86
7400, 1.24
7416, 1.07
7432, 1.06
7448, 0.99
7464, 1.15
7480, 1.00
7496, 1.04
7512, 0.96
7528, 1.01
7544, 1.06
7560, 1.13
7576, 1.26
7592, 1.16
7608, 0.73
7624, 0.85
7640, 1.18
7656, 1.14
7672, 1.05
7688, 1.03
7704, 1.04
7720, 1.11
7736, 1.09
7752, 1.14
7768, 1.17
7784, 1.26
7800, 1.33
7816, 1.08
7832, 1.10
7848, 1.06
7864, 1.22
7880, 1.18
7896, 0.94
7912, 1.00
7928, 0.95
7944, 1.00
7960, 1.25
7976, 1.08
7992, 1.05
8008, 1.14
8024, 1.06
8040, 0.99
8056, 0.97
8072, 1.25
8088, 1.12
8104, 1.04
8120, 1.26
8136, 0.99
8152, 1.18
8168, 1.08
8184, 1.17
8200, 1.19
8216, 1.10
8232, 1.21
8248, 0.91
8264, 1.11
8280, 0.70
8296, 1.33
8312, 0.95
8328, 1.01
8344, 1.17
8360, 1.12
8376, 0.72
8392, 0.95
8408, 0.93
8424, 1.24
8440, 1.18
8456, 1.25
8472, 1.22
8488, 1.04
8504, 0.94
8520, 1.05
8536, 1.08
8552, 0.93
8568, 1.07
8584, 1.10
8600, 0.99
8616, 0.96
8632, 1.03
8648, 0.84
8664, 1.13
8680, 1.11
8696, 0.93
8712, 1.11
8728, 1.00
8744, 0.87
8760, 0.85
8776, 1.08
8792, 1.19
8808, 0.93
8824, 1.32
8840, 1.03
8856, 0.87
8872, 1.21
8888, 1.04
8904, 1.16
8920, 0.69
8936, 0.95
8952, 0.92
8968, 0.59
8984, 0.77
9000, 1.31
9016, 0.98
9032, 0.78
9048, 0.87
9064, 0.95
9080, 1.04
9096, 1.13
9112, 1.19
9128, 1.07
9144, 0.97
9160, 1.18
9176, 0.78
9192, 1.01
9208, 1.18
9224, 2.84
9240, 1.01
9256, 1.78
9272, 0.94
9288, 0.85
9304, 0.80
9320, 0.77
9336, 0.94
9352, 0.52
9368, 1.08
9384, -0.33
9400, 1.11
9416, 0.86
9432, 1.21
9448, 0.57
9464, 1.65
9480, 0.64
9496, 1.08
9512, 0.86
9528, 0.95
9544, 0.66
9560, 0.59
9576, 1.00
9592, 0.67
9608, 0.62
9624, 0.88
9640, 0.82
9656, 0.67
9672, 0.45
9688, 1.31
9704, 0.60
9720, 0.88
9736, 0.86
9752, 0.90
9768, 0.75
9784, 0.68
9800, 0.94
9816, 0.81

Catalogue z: 0.40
